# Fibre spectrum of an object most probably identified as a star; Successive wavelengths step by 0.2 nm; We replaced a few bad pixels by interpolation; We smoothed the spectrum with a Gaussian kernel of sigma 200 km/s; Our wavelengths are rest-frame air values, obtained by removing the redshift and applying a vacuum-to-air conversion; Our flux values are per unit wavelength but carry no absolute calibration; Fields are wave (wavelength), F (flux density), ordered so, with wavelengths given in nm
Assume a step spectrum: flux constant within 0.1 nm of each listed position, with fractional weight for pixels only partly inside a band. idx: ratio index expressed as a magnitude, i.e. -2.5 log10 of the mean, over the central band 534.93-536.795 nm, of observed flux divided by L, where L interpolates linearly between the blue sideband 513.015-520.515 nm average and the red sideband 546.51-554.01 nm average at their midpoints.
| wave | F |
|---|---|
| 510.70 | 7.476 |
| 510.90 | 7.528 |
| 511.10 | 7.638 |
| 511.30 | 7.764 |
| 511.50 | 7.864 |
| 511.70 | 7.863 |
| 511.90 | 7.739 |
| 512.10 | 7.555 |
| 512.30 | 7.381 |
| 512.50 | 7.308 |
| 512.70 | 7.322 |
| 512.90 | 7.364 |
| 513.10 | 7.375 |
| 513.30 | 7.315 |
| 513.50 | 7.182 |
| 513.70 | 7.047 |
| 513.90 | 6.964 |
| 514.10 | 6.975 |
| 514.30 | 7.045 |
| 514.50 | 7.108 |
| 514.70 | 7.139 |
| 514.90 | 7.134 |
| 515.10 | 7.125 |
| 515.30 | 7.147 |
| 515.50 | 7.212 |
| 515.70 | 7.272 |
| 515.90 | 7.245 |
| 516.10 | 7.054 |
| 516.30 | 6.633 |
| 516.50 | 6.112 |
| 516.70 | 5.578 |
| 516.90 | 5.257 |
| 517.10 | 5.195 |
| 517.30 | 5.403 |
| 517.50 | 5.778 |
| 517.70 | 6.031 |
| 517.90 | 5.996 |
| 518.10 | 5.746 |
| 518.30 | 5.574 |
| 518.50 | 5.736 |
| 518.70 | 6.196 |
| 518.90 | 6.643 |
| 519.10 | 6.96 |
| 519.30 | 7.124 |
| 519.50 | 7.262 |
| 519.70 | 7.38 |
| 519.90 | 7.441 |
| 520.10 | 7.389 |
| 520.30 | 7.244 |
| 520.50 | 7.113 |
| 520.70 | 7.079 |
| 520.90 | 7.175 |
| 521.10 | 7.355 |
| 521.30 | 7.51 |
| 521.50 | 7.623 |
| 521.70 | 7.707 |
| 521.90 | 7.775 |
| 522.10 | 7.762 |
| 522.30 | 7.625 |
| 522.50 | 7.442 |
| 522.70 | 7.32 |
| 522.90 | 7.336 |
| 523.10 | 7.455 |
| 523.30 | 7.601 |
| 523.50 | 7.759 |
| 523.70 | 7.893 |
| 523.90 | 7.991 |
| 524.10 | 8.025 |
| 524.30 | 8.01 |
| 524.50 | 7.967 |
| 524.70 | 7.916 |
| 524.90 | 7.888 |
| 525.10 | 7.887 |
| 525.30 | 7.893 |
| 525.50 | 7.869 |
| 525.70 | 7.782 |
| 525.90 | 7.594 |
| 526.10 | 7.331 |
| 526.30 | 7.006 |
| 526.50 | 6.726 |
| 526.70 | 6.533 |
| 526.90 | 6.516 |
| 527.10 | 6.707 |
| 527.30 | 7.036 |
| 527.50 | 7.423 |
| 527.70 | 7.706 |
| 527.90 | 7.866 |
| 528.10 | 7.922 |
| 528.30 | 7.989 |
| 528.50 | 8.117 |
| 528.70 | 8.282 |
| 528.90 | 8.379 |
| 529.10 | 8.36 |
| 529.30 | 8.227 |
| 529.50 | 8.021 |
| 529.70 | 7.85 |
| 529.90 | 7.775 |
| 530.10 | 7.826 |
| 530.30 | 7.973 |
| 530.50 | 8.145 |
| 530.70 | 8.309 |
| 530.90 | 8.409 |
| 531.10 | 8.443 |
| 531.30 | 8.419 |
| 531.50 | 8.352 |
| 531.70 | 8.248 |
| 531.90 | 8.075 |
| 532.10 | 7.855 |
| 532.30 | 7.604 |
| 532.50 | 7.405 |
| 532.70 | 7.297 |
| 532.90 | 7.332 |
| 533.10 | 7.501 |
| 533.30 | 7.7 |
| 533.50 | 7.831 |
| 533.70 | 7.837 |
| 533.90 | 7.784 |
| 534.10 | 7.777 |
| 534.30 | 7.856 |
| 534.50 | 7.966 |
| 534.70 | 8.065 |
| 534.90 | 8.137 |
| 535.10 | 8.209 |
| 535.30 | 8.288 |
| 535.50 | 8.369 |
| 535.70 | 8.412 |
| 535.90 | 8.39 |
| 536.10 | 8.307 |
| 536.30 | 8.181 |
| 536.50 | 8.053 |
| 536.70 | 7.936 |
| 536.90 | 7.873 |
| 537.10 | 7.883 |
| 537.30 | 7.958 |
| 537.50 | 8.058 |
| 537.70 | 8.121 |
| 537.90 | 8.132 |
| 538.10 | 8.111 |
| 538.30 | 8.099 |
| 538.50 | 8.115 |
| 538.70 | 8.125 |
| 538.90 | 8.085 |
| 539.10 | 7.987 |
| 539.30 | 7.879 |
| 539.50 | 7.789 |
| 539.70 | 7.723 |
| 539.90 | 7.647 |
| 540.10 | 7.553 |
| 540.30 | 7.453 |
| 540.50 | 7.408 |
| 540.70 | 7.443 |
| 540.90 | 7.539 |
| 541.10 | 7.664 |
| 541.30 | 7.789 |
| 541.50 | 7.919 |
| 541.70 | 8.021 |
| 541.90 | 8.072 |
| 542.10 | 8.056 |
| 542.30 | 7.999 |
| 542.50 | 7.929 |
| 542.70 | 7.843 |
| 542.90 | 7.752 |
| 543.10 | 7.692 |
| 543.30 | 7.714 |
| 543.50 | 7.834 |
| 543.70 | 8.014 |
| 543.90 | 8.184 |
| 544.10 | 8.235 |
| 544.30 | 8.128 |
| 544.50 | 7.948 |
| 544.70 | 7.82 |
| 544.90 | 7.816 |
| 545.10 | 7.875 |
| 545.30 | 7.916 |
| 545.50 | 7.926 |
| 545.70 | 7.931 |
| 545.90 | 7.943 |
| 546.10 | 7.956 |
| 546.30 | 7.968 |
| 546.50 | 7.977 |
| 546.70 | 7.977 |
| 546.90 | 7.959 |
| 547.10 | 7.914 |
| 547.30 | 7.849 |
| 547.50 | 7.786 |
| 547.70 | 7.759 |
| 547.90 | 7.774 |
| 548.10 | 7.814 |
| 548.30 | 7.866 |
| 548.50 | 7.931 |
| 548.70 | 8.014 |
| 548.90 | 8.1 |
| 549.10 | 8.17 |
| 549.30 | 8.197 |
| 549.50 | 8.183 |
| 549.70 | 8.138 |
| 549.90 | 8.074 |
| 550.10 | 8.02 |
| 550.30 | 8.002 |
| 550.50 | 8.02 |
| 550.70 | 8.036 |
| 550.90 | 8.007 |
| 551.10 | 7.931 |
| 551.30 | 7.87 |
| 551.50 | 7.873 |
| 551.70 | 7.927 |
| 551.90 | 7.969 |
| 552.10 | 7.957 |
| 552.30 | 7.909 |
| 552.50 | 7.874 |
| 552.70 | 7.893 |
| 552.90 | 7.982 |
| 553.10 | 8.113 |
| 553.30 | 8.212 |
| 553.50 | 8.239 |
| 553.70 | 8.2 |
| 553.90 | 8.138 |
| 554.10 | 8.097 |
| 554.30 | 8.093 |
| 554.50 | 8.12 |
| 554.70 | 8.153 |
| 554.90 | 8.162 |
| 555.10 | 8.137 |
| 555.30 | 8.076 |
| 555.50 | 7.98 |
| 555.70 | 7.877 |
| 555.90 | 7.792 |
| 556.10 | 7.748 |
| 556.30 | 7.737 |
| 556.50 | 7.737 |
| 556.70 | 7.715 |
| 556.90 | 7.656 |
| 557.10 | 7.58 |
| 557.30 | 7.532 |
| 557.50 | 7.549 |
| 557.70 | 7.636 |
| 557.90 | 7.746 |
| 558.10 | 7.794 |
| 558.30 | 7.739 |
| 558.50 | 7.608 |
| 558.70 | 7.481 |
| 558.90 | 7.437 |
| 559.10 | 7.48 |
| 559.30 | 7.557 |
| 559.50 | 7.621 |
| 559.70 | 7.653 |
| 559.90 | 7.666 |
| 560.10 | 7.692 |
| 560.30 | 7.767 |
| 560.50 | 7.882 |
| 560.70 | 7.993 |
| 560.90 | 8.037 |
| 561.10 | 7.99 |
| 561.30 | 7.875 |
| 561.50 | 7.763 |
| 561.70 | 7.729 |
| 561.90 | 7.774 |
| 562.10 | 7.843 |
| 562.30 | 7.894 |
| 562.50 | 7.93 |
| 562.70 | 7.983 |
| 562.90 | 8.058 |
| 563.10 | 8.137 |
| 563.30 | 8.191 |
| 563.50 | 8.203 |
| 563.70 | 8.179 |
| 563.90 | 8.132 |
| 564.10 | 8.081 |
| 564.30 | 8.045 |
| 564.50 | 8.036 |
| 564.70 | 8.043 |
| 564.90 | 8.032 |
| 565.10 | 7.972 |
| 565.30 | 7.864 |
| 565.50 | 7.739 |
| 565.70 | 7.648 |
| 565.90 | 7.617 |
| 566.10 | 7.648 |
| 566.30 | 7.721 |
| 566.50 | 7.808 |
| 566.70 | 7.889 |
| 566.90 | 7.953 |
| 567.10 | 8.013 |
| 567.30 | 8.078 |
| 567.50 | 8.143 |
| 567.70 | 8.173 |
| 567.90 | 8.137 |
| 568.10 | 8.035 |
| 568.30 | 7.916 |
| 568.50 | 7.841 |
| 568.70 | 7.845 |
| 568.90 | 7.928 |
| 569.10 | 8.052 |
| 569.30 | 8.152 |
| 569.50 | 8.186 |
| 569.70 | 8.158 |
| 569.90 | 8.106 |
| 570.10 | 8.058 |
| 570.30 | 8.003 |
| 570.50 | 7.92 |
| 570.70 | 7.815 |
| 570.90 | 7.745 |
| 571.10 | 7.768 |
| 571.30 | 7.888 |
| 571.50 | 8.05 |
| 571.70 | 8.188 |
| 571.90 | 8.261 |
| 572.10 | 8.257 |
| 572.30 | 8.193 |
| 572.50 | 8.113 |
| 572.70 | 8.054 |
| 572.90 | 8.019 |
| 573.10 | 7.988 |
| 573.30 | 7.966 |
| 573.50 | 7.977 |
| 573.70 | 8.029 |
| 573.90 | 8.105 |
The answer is -0.112 mag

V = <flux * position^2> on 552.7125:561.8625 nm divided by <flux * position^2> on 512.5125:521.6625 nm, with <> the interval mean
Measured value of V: 1.3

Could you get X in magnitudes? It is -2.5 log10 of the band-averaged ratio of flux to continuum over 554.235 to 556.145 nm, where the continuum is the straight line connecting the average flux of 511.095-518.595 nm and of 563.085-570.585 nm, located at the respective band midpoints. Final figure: -0.04 mag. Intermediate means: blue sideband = 6.81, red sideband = 7.99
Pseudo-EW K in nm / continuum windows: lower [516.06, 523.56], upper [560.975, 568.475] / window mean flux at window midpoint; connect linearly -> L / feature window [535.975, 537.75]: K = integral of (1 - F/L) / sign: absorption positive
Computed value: -0.19 nm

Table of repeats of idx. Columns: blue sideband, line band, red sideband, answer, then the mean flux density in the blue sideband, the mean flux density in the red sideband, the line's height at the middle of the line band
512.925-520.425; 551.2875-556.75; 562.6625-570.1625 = -0.045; 6.68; 7.99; 7.67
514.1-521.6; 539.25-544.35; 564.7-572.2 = -0.074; 6.71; 7.96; 7.3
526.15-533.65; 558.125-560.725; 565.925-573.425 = 0.039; 7.76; 8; 7.94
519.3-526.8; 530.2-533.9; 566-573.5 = -0.043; 7.53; 8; 7.62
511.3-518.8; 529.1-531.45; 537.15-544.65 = -0.099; 6.77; 7.89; 7.43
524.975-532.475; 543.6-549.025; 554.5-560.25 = -0.025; 7.79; 7.74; 7.76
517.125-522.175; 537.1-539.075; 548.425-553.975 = -0.076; 6.81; 8.03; 7.53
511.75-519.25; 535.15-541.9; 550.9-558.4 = -0.076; 6.71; 7.91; 7.42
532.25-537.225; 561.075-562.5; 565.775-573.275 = 0.019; 7.92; 7.99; 7.98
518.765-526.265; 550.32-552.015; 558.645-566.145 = -0.026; 7.53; 7.86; 7.77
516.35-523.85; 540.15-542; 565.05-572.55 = -0.052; 6.86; 7.97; 7.34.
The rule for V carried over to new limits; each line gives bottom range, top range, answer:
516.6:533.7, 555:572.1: 1.23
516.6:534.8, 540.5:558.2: 1.16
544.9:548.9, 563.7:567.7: 1.07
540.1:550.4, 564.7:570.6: 1.09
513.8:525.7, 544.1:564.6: 1.27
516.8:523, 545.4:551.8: 1.30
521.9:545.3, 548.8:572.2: 1.11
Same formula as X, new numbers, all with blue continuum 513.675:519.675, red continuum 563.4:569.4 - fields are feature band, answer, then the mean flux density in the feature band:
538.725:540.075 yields -0.10 mag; 7.85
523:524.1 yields -0.16 mag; 7.77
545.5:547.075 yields -0.08 mag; 7.95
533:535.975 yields -0.14 mag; 8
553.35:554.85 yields -0.07 mag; 8.15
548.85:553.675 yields -0.07 mag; 8.03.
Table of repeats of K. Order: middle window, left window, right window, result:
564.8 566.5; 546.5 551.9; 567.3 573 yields 0.051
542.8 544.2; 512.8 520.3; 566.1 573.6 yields -0.107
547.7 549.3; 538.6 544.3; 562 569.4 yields -0.016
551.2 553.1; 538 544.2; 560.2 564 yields -0.003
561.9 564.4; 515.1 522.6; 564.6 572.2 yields -0.066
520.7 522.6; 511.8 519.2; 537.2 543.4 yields -0.147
